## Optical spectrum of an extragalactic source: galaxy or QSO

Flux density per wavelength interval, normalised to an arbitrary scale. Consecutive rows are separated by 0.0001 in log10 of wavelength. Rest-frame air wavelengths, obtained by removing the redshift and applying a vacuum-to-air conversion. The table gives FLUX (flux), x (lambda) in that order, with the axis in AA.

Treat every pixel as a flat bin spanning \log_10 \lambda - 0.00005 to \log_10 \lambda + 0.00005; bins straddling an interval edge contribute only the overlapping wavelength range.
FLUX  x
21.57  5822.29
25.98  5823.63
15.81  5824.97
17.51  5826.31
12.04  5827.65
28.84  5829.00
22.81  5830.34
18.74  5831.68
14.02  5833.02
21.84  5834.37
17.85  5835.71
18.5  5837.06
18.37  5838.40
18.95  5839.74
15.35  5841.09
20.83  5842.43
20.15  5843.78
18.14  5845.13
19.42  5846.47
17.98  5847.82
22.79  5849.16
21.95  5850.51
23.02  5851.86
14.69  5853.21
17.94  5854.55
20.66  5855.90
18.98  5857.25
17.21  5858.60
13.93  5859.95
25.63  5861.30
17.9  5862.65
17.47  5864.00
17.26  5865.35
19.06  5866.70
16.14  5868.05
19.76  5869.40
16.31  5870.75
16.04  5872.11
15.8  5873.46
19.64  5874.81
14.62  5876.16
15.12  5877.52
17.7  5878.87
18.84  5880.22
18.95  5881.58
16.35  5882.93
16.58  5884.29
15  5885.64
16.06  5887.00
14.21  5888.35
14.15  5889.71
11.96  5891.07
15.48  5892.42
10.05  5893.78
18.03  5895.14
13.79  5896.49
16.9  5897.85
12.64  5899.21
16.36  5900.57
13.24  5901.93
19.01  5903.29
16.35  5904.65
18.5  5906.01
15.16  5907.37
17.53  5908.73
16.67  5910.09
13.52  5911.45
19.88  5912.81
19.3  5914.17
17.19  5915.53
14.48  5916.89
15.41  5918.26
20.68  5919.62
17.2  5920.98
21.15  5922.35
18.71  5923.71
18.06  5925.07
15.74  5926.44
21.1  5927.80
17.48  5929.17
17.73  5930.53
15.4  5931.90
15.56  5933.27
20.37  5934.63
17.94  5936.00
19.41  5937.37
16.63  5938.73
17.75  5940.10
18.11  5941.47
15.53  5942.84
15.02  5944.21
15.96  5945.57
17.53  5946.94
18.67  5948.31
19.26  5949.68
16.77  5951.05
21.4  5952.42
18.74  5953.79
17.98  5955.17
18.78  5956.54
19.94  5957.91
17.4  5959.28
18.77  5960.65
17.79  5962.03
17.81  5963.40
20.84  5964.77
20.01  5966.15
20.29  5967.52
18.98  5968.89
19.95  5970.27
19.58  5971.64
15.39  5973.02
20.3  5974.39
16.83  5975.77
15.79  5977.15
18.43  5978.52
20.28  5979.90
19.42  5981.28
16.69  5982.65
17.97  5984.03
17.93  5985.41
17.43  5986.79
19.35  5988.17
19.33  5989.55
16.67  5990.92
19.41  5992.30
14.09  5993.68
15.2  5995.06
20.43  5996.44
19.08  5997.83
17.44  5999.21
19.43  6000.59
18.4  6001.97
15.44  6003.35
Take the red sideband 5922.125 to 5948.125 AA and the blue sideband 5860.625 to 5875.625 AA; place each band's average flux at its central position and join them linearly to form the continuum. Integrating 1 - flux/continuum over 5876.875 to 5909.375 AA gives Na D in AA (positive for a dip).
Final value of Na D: 4.1 AA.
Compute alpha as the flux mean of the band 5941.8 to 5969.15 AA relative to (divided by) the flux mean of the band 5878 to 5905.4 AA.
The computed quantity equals 1.18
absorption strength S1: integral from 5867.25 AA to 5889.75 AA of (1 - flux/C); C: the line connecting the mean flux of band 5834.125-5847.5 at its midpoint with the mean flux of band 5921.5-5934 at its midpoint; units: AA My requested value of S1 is 2.2 AA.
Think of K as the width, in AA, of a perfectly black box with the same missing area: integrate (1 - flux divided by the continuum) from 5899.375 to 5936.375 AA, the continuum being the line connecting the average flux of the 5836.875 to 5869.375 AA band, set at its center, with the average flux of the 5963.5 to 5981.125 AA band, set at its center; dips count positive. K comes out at 3.0 AA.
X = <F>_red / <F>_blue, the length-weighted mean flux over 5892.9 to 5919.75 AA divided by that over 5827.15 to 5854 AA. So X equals 0.83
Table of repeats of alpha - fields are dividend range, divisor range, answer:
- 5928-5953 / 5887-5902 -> 1.23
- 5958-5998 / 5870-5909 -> 1.16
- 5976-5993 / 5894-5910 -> 1.14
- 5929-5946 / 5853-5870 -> 0.94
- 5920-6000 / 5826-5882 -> 0.98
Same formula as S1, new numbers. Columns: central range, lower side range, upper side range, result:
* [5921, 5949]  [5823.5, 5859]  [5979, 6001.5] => 1.28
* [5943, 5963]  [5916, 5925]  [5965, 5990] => 0.26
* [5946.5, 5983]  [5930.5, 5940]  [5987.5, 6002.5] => -1.76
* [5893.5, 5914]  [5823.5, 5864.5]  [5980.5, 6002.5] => 2.89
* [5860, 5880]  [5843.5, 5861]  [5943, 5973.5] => 1.42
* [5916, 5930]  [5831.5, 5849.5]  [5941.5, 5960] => 0.11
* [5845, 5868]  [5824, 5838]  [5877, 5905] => -1.97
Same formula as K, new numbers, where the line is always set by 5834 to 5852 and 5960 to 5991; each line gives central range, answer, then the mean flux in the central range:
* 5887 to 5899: 3.01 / 14.4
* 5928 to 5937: 0.56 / 17.7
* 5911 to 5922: 0.91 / 17.4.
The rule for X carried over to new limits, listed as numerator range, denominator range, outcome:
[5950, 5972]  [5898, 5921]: 1.15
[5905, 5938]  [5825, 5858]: 0.92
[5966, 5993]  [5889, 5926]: 1.13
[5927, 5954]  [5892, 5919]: 1.11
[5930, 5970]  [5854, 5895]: 1.08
